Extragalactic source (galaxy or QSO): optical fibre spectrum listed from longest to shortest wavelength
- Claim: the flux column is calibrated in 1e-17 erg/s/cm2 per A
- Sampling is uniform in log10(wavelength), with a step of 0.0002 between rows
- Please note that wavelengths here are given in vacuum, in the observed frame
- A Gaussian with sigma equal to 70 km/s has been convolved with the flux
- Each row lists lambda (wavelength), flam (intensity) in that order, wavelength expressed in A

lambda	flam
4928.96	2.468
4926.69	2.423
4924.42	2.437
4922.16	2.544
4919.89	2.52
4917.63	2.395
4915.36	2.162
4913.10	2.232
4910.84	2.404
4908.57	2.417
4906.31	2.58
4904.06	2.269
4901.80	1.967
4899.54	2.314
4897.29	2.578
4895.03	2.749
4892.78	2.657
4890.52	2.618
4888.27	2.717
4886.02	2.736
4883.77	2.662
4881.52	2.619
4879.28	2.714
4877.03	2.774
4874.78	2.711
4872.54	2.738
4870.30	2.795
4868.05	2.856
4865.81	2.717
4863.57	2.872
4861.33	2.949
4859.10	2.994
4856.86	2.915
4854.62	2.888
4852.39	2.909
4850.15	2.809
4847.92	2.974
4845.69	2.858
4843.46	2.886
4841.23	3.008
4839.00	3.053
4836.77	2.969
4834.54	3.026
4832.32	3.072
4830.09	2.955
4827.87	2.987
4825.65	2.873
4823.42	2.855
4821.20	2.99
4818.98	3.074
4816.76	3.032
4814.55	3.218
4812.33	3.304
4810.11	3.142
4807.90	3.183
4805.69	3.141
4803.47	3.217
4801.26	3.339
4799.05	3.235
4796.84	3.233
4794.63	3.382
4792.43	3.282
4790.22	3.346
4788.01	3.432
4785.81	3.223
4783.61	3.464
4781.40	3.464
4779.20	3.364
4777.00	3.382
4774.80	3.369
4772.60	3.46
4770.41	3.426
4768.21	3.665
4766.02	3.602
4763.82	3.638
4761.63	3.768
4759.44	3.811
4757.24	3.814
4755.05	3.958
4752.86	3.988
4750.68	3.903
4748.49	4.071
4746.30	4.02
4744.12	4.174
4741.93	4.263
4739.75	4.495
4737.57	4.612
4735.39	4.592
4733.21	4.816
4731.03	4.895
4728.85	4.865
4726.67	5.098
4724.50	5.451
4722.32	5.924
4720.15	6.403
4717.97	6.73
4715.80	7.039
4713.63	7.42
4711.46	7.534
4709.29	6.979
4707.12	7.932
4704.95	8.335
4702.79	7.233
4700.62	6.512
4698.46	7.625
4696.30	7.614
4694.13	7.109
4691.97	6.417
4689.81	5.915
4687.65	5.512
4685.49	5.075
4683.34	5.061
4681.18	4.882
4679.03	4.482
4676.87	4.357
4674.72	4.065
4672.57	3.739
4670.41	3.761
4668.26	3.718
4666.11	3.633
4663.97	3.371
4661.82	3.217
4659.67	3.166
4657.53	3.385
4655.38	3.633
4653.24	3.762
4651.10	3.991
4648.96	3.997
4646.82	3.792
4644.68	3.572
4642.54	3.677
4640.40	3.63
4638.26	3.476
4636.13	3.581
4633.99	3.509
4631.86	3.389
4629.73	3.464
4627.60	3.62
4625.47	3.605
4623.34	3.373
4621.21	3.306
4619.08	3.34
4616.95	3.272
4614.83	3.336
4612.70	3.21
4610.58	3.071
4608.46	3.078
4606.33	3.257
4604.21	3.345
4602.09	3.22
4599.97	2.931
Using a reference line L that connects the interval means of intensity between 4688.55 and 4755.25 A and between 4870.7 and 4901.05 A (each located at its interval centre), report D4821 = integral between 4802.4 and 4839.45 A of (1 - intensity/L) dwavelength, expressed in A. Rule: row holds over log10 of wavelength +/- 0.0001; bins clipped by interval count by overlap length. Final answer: 8.0 A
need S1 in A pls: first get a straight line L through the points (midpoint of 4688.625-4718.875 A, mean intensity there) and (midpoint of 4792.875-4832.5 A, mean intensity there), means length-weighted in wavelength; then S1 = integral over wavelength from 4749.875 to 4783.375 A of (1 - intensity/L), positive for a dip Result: 8.3 A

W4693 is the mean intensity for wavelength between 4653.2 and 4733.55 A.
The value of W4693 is 5.47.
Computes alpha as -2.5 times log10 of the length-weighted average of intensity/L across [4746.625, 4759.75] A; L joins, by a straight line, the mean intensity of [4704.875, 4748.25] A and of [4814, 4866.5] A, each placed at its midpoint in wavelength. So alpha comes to 0.27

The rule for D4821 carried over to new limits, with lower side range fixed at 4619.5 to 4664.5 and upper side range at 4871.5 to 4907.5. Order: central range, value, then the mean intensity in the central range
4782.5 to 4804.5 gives -2.6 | 3.32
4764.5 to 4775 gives -1.6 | 3.52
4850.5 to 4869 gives -1.2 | 2.88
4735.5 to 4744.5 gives -3.6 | 4.43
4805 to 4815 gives -1.0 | 3.2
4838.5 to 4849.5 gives -0.7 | 2.95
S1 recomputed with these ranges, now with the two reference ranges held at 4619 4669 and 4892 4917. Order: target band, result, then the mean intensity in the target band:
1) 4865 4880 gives -1.3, 2.76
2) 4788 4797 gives -1.4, 3.33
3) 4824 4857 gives -3.3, 2.94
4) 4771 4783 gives -1.8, 3.41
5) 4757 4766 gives -2.1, 3.73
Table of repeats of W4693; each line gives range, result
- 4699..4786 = 4.89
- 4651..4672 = 3.55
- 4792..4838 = 3.12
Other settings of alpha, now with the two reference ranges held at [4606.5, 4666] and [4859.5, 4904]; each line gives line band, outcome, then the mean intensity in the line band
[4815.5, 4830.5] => -0.04 mag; 2.97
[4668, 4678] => -0.18 mag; 3.94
